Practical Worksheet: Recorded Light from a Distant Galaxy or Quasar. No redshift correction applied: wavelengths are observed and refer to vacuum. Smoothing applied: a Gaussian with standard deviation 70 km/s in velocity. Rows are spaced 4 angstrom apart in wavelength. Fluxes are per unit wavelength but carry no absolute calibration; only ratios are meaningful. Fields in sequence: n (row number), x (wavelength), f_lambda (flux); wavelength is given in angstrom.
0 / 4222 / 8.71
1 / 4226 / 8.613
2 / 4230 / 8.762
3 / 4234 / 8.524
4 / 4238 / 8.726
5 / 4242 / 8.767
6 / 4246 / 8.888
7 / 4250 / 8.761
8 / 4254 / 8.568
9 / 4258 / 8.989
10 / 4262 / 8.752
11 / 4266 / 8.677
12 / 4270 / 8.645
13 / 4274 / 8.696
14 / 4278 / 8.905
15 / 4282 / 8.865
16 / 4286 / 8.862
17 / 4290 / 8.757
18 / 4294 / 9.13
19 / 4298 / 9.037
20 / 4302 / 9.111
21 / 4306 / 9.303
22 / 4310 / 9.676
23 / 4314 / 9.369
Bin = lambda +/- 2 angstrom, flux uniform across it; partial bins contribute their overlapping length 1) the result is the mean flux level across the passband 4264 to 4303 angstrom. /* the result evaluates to 8.86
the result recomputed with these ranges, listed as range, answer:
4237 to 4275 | 8.75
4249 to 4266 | 8.76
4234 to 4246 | 8.73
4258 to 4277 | 8.73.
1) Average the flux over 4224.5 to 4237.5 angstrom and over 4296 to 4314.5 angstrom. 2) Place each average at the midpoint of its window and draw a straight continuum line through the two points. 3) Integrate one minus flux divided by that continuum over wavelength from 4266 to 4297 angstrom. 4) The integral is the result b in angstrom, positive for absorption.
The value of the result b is 0.9 angstrom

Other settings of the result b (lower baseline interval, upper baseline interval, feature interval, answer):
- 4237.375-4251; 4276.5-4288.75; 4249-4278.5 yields 0.3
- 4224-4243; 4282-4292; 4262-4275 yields 0.1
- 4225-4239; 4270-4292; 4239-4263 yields -0.2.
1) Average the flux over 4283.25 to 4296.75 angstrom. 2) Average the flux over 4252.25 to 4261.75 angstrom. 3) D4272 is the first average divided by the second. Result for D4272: 1.02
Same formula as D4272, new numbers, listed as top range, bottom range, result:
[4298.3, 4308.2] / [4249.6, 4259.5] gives 1.05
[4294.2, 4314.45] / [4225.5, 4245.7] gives 1.07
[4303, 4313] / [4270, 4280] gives 1.08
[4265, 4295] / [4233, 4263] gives 1.01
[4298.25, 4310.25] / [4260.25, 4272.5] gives 1.07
